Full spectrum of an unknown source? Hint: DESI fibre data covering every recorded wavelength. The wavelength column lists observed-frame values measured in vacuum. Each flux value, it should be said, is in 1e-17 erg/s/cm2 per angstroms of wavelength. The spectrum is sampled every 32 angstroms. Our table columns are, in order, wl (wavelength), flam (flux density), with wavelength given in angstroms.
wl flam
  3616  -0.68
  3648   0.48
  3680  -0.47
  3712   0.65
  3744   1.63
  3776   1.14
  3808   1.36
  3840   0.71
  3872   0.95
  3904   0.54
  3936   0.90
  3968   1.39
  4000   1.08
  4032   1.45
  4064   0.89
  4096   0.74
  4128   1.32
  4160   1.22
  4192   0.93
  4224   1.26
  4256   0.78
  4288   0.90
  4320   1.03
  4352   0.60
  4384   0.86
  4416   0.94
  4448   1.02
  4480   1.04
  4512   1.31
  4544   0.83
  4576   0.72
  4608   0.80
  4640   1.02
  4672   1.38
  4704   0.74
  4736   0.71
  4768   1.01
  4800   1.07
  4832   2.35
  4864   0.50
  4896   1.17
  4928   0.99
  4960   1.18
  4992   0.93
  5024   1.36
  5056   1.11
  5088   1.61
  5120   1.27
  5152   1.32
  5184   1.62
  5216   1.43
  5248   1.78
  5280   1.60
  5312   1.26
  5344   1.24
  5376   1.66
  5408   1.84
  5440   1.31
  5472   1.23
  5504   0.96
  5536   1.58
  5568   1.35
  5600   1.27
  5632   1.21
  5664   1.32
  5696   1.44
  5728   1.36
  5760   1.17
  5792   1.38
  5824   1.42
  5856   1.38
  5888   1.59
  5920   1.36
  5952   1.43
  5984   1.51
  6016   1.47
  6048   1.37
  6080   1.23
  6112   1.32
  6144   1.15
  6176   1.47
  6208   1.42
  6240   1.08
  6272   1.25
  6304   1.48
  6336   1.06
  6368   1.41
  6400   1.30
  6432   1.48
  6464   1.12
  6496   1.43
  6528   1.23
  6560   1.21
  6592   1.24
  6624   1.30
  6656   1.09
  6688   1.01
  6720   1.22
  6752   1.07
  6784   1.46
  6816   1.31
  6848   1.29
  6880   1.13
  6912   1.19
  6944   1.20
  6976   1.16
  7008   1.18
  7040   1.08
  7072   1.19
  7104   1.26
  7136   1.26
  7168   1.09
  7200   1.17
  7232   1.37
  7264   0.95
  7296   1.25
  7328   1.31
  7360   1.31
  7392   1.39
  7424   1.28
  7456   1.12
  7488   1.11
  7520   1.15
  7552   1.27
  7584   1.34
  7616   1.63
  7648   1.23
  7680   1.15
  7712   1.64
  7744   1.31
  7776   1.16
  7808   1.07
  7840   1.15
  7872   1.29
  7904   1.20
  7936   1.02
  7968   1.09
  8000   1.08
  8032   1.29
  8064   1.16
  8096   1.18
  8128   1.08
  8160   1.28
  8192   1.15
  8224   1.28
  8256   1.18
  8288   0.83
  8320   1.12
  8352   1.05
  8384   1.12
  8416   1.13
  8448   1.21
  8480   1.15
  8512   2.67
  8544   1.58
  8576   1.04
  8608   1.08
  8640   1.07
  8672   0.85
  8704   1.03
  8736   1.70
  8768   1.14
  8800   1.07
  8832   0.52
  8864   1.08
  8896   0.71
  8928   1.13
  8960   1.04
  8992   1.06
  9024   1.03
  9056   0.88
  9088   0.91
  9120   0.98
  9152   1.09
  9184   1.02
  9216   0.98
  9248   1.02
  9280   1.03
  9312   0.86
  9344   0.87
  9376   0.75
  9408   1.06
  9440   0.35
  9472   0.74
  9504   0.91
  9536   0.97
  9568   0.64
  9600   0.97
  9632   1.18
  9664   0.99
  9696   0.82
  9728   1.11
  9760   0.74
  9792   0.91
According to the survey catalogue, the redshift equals 0.30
